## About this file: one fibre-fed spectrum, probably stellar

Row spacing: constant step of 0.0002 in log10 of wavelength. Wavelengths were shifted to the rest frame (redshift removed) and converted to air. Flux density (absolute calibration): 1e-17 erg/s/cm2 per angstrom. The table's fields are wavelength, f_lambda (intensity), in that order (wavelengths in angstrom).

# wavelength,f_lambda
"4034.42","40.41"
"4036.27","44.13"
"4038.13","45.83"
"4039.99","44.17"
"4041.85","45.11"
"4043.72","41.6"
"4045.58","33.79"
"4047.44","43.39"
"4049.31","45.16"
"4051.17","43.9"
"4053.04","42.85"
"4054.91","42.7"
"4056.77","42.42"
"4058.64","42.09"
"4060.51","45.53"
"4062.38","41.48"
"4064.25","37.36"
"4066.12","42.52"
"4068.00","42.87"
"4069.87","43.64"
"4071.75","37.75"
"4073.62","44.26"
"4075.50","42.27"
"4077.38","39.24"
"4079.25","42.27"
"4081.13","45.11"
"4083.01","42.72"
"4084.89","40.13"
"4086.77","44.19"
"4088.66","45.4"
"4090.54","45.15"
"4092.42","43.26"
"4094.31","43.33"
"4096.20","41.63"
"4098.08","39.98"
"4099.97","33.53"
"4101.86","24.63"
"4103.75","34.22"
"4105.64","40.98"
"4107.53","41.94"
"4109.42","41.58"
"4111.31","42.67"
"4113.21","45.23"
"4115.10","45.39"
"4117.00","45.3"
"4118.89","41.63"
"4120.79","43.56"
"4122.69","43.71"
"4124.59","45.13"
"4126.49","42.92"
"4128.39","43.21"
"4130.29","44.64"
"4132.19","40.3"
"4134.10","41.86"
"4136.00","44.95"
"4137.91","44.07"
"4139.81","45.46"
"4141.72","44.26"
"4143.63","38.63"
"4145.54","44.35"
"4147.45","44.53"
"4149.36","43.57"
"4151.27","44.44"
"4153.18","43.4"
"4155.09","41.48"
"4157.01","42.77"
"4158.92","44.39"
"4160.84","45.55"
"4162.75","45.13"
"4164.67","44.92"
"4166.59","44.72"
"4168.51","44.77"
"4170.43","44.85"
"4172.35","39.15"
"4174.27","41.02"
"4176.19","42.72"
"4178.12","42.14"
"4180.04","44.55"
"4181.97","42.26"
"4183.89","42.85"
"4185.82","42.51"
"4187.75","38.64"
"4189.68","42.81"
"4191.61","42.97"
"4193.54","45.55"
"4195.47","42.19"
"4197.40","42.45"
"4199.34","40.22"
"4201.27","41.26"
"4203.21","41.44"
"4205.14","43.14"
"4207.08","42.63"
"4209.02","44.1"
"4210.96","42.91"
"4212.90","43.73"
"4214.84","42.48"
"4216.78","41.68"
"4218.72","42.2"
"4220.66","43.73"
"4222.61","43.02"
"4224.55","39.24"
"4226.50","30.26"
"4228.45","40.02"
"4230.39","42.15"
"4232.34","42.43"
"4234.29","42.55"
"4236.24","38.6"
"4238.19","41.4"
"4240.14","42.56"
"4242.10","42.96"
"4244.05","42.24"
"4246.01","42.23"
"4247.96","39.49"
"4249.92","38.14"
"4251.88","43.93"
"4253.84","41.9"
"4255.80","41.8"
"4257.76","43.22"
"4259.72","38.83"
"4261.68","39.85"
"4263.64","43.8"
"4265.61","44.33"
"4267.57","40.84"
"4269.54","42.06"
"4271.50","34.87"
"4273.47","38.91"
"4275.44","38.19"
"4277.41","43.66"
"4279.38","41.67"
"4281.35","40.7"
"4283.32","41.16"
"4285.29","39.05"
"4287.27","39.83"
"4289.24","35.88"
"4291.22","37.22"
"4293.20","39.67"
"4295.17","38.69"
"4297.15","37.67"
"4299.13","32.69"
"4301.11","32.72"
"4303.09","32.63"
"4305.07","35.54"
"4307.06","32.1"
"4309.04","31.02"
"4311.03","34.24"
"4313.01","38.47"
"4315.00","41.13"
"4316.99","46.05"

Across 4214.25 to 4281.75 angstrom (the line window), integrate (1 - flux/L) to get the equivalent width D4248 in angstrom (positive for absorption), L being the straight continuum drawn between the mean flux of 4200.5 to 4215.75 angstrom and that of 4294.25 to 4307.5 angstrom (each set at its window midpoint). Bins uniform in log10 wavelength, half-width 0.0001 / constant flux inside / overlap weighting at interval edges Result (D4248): -3.18 angstrom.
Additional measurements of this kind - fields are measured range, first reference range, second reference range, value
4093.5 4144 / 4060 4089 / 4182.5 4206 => 0.58 angstrom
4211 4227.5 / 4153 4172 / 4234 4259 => 0.57 angstrom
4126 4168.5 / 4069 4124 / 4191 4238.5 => -2.08 angstrom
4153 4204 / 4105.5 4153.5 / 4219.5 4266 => -0.47 angstrom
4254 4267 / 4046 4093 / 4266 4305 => -1.03 angstrom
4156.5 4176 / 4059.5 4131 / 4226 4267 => -1.02 angstrom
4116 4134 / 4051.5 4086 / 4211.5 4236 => -0.68 angstrom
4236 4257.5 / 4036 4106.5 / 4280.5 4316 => -2.14 angstrom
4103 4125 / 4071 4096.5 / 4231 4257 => -0.08 angstrom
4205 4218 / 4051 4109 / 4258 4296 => -0.80 angstrom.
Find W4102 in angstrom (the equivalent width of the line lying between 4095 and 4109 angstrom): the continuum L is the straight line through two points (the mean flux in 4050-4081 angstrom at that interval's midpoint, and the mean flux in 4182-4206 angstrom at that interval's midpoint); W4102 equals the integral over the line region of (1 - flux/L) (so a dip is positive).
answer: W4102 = 1.7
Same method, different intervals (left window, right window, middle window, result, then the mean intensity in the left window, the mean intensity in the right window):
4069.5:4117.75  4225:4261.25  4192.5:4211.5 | -0.8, 41.3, 40.8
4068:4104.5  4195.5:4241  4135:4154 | -1.2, 40.8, 41.5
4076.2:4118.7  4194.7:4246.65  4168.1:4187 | -0.5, 41.3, 41.6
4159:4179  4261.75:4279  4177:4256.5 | 0.9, 43.5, 40.8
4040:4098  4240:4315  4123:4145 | -1.0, 42.4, 39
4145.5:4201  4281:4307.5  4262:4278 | -1.1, 43.1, 36.8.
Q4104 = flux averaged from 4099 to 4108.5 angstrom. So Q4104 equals 35.1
